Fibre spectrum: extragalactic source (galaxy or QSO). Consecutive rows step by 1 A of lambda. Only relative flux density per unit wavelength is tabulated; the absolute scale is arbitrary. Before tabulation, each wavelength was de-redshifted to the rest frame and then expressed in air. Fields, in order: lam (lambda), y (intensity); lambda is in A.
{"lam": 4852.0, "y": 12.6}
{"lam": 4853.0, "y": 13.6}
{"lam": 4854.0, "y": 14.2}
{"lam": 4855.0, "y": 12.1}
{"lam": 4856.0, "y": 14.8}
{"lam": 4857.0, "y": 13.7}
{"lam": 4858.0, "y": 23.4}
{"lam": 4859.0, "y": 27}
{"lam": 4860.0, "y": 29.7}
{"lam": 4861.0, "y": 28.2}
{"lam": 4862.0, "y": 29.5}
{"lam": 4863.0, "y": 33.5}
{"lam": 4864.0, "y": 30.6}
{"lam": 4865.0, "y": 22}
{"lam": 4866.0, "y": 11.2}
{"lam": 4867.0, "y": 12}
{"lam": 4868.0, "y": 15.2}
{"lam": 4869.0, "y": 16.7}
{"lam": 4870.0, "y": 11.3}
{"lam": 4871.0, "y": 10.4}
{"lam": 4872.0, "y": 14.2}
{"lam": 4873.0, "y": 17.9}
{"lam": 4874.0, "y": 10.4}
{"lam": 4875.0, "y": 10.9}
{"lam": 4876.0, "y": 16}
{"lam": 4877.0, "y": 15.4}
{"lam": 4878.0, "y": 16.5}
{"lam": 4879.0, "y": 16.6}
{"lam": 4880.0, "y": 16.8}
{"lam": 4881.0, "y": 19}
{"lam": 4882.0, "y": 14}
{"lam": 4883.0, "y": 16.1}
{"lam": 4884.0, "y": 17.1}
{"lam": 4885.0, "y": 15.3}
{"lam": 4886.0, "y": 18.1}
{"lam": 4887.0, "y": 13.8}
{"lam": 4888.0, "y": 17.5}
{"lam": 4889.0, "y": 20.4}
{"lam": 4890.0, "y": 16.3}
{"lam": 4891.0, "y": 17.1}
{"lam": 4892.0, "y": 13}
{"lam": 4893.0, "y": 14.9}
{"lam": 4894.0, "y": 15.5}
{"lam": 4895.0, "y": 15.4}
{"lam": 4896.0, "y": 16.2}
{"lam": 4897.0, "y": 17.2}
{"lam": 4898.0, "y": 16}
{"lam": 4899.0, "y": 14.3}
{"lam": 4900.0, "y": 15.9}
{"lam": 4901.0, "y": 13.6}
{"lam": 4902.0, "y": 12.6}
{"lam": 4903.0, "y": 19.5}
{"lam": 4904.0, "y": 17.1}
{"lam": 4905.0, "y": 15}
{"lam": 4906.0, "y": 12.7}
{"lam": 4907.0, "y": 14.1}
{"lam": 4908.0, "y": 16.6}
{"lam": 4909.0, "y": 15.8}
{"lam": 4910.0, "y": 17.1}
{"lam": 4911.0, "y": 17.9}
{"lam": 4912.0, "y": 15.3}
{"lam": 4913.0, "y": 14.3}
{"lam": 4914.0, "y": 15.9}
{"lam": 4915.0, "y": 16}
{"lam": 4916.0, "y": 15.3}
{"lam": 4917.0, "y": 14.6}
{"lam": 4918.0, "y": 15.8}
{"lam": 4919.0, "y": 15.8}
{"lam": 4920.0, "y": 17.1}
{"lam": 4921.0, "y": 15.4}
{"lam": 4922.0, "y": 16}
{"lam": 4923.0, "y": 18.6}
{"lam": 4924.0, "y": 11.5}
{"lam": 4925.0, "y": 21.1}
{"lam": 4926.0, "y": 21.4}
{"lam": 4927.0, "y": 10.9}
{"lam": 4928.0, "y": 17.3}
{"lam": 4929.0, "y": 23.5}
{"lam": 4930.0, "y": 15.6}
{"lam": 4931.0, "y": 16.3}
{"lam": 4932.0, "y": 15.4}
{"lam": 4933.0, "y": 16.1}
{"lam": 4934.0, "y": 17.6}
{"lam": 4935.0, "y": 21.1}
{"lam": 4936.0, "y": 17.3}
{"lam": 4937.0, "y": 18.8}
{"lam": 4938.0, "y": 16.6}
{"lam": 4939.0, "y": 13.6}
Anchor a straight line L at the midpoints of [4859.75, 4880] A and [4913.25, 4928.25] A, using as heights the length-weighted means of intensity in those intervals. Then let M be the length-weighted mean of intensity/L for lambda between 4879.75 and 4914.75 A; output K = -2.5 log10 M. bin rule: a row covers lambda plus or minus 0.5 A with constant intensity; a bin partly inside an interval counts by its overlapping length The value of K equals 0.08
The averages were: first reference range 18.2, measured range 15.9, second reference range 16.1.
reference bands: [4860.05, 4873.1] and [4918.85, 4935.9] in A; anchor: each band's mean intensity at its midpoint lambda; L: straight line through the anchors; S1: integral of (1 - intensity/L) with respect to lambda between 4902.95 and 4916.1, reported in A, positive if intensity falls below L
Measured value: 1.6 A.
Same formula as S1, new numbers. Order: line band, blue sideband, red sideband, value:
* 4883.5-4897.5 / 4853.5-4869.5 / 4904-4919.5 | 1.2 A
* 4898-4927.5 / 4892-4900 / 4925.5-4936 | 1.2 A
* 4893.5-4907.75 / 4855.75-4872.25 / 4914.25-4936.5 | 2.2 A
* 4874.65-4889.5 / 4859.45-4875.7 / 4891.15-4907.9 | 0.8 A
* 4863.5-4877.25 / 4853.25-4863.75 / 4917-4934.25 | 4.0 A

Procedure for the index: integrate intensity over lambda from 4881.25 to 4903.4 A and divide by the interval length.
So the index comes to 15.9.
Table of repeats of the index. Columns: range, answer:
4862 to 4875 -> 17.4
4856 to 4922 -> 16.9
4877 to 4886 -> 16.5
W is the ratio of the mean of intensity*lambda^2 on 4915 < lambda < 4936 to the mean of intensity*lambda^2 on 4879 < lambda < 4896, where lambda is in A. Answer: 1.05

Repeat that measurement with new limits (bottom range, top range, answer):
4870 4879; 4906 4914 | 1.14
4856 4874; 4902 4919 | 0.80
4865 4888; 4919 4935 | 1.16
